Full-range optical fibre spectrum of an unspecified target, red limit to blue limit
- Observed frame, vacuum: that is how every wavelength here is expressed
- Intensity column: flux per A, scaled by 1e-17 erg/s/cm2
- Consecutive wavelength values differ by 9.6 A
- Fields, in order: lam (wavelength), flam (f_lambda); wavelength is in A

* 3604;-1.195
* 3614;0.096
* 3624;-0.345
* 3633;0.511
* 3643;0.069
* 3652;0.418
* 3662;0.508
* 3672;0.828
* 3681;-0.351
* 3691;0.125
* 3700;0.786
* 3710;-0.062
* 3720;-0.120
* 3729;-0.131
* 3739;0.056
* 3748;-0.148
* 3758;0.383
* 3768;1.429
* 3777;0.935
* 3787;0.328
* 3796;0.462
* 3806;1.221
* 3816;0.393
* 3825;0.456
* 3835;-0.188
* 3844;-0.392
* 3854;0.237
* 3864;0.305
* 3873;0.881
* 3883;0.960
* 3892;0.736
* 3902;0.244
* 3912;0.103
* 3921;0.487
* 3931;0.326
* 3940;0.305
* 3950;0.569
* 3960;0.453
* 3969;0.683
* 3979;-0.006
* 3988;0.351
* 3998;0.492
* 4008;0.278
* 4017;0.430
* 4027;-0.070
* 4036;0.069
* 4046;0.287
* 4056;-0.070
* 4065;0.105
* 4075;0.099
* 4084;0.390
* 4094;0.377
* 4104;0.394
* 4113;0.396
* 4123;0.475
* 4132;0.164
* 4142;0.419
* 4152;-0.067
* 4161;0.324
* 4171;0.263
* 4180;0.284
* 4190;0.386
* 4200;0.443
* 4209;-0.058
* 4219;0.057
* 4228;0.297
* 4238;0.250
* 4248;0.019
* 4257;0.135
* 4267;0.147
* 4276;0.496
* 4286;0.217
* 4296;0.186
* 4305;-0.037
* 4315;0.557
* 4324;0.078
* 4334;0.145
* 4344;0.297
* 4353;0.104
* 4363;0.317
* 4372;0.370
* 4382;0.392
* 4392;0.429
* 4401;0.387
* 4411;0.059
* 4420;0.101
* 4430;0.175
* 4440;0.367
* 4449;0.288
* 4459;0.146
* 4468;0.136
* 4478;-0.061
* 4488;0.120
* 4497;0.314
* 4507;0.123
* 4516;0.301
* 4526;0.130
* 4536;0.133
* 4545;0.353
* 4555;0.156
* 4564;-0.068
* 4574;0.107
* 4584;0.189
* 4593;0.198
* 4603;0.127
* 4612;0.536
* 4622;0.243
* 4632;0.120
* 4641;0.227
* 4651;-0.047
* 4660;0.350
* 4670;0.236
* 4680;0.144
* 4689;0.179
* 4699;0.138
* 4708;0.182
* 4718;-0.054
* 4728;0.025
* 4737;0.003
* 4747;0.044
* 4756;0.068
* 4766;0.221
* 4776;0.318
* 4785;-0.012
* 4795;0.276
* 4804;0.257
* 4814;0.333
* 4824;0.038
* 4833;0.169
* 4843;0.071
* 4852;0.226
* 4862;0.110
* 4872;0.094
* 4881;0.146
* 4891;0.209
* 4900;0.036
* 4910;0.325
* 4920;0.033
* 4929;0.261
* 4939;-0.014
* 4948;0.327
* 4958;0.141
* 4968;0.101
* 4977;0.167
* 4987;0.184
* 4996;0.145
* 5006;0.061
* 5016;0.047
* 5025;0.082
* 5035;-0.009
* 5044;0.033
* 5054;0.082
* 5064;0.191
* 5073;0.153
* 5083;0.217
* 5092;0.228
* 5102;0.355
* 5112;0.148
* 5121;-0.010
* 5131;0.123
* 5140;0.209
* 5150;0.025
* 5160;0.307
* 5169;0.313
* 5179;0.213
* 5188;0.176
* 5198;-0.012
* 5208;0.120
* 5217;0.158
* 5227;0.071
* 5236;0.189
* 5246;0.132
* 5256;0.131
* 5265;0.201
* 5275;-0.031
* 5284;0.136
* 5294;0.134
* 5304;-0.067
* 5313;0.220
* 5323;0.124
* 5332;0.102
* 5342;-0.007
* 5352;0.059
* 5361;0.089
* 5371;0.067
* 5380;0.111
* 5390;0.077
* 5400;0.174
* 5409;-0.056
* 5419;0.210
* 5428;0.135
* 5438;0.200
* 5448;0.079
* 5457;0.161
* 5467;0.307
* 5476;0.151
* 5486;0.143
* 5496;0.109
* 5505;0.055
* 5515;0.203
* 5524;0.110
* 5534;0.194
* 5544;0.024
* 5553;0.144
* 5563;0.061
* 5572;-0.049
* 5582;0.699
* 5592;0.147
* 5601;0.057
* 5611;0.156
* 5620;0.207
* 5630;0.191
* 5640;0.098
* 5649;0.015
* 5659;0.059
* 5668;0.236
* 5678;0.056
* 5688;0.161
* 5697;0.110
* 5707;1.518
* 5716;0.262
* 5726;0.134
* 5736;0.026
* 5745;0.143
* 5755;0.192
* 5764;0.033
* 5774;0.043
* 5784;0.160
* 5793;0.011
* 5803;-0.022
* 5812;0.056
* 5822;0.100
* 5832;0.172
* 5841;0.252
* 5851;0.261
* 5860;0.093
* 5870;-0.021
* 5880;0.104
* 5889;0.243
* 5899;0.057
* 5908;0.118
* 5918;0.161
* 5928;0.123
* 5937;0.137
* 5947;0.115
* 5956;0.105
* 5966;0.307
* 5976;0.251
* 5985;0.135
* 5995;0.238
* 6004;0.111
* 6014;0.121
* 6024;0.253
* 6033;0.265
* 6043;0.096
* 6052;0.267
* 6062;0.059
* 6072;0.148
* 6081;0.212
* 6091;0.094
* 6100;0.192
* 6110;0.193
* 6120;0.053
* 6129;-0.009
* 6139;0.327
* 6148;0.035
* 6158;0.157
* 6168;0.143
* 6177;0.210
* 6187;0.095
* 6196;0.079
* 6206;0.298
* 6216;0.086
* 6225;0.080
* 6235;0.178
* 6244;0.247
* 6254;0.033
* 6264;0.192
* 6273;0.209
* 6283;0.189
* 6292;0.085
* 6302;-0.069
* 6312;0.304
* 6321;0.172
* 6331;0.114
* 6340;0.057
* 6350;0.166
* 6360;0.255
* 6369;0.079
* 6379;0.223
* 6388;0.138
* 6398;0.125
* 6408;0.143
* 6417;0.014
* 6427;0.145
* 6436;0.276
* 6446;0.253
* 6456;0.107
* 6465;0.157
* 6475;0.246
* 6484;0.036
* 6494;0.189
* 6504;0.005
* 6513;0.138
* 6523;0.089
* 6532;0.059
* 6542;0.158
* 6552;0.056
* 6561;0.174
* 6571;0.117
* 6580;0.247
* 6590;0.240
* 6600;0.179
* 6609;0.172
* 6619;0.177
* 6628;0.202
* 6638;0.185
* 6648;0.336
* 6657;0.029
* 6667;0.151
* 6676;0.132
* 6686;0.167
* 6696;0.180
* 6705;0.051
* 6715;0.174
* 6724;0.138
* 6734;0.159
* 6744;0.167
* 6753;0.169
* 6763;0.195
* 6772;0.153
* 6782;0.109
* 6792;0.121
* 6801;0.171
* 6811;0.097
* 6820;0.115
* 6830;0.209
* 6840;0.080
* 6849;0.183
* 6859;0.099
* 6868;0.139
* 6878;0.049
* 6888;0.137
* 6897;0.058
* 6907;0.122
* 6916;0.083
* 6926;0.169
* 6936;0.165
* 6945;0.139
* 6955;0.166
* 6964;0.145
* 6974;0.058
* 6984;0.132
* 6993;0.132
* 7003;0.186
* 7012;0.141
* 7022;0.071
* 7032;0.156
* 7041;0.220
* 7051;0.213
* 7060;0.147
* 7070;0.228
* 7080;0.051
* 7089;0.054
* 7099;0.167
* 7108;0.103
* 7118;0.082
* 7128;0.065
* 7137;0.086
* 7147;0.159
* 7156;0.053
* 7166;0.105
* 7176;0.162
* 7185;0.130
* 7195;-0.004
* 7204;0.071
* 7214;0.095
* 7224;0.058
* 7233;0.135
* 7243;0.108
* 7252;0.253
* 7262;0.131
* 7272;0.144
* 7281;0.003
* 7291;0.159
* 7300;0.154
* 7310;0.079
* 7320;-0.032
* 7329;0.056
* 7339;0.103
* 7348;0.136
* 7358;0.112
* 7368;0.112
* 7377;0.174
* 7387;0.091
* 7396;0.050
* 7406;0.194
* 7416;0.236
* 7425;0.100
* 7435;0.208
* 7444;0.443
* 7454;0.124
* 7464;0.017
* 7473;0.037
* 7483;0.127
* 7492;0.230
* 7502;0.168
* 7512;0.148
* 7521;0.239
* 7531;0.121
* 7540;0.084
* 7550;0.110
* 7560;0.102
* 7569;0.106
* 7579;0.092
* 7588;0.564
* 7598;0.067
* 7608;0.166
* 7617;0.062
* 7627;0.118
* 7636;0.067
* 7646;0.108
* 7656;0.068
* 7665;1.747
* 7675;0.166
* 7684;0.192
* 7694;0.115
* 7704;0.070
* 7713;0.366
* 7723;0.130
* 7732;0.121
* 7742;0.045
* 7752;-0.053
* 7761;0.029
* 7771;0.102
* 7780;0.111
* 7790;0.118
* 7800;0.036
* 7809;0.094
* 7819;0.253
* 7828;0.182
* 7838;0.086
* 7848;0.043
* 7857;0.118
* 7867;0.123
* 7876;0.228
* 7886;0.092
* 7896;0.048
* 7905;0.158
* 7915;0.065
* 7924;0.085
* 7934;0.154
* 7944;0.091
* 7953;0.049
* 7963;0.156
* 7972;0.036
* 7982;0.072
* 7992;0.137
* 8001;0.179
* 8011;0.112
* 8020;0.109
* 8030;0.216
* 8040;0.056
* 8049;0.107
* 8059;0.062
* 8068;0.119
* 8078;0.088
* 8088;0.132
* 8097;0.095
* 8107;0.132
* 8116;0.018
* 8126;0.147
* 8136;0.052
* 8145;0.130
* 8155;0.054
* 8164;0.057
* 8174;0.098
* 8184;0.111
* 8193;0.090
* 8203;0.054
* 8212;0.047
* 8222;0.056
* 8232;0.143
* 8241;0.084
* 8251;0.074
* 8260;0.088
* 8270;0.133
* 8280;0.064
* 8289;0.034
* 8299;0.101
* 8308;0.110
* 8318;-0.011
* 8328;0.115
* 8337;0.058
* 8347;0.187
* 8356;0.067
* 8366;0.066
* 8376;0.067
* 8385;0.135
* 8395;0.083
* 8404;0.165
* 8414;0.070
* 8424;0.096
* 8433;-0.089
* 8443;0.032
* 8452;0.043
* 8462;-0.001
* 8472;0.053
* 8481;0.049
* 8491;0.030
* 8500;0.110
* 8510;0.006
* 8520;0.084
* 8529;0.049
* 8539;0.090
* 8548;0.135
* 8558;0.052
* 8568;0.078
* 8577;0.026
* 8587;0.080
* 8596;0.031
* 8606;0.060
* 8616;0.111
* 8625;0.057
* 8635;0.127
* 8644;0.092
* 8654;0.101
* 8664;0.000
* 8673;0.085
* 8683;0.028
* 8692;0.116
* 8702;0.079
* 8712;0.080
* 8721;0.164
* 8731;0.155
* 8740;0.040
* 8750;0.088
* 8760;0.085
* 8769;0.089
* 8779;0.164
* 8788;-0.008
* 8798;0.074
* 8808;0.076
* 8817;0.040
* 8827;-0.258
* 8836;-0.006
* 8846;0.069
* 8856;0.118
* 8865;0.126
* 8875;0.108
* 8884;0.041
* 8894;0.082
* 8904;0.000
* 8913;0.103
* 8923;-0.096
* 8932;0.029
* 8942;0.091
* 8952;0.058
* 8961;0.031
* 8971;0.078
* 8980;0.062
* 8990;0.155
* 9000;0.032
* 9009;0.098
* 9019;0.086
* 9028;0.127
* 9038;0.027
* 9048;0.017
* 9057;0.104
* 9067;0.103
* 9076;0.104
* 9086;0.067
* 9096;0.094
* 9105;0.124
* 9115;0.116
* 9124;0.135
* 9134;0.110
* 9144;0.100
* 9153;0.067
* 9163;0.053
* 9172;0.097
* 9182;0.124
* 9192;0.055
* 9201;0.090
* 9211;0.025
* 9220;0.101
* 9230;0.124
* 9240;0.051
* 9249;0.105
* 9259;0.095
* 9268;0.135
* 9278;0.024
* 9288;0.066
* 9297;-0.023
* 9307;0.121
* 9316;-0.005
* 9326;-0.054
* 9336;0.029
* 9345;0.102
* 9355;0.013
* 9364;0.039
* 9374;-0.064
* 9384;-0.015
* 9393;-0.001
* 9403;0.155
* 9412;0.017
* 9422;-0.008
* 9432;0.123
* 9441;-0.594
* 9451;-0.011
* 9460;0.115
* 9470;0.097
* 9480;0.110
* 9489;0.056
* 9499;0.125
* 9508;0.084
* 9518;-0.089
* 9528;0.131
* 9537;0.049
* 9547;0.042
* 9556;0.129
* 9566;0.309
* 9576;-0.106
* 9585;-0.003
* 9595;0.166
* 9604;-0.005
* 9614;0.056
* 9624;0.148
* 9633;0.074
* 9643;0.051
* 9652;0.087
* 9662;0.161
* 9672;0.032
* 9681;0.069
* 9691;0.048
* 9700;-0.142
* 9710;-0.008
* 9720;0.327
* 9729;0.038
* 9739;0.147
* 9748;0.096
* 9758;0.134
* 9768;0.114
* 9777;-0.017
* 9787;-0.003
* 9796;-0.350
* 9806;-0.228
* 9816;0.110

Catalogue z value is 0.53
